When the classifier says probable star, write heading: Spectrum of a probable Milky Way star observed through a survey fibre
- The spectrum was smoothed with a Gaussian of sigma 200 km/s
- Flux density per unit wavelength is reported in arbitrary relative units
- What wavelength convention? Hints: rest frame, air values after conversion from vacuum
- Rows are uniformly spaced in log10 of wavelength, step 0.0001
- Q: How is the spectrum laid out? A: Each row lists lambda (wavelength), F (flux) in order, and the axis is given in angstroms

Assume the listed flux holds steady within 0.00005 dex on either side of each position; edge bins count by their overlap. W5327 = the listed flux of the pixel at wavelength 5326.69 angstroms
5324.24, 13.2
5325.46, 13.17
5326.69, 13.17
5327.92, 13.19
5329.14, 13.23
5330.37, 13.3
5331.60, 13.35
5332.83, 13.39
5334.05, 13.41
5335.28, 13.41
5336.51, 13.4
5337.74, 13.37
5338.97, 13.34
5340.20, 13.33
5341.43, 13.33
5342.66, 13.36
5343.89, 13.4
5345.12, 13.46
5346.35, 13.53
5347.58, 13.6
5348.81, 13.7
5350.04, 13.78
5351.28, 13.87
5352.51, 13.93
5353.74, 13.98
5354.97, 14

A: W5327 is 13.17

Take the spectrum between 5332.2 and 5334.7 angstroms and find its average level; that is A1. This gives 13.4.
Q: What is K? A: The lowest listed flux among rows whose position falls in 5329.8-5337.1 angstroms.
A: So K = 13.3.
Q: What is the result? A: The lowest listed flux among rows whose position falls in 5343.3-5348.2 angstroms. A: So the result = 13.4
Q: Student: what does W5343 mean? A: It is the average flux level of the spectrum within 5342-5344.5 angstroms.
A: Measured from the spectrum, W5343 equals 13.4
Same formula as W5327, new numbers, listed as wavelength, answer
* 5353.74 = 13.98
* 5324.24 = 13.2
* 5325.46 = 13.17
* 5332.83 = 13.39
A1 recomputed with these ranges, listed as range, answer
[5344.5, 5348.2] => 13.5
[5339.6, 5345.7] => 13.4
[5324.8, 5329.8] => 13.2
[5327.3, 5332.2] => 13.3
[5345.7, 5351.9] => 13.7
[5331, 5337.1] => 13.4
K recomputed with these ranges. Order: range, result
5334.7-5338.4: 13.37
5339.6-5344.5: 13.33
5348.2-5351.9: 13.7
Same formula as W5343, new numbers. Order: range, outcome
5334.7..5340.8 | 13.4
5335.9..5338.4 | 13.4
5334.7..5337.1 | 13.4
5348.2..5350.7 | 13.7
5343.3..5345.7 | 13.4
